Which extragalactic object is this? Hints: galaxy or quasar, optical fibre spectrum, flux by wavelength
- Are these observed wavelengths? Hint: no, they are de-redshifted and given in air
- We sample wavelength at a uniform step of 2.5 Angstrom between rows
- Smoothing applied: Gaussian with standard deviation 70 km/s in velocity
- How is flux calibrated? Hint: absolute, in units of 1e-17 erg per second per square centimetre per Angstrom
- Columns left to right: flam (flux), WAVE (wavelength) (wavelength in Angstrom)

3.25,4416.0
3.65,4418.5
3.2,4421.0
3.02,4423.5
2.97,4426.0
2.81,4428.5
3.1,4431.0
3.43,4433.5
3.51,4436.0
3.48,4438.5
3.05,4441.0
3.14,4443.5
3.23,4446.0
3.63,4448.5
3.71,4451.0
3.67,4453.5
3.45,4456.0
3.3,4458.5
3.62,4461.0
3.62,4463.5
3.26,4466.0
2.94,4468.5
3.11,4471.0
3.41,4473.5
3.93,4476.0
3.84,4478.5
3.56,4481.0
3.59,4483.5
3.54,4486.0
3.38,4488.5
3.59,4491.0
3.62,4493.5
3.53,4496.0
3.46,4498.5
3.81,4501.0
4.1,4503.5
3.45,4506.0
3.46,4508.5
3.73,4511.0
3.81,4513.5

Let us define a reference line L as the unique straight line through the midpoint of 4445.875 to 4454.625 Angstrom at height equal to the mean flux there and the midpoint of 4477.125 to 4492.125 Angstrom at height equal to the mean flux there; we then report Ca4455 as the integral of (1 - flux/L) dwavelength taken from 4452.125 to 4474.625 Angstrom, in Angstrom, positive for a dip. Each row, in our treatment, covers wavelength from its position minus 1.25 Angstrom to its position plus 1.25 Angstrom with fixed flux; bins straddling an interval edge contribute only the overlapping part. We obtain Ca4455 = 1.4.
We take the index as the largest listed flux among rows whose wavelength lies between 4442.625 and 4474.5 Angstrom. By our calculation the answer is 3.71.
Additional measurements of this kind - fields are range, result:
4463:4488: 3.93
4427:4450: 3.63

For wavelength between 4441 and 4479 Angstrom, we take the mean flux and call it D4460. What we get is 3.44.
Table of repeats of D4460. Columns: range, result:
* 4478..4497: 3.57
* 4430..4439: 3.38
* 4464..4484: 3.46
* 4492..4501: 3.58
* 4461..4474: 3.29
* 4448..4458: 3.59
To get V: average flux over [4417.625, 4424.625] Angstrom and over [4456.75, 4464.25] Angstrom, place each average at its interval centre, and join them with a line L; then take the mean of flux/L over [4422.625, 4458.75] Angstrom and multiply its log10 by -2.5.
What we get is 0.03 mag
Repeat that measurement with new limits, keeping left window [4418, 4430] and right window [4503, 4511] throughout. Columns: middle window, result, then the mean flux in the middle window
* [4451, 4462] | -0.070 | 3.53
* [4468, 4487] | -0.020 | 3.51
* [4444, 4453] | -0.079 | 3.5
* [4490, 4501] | -0.004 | 3.58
